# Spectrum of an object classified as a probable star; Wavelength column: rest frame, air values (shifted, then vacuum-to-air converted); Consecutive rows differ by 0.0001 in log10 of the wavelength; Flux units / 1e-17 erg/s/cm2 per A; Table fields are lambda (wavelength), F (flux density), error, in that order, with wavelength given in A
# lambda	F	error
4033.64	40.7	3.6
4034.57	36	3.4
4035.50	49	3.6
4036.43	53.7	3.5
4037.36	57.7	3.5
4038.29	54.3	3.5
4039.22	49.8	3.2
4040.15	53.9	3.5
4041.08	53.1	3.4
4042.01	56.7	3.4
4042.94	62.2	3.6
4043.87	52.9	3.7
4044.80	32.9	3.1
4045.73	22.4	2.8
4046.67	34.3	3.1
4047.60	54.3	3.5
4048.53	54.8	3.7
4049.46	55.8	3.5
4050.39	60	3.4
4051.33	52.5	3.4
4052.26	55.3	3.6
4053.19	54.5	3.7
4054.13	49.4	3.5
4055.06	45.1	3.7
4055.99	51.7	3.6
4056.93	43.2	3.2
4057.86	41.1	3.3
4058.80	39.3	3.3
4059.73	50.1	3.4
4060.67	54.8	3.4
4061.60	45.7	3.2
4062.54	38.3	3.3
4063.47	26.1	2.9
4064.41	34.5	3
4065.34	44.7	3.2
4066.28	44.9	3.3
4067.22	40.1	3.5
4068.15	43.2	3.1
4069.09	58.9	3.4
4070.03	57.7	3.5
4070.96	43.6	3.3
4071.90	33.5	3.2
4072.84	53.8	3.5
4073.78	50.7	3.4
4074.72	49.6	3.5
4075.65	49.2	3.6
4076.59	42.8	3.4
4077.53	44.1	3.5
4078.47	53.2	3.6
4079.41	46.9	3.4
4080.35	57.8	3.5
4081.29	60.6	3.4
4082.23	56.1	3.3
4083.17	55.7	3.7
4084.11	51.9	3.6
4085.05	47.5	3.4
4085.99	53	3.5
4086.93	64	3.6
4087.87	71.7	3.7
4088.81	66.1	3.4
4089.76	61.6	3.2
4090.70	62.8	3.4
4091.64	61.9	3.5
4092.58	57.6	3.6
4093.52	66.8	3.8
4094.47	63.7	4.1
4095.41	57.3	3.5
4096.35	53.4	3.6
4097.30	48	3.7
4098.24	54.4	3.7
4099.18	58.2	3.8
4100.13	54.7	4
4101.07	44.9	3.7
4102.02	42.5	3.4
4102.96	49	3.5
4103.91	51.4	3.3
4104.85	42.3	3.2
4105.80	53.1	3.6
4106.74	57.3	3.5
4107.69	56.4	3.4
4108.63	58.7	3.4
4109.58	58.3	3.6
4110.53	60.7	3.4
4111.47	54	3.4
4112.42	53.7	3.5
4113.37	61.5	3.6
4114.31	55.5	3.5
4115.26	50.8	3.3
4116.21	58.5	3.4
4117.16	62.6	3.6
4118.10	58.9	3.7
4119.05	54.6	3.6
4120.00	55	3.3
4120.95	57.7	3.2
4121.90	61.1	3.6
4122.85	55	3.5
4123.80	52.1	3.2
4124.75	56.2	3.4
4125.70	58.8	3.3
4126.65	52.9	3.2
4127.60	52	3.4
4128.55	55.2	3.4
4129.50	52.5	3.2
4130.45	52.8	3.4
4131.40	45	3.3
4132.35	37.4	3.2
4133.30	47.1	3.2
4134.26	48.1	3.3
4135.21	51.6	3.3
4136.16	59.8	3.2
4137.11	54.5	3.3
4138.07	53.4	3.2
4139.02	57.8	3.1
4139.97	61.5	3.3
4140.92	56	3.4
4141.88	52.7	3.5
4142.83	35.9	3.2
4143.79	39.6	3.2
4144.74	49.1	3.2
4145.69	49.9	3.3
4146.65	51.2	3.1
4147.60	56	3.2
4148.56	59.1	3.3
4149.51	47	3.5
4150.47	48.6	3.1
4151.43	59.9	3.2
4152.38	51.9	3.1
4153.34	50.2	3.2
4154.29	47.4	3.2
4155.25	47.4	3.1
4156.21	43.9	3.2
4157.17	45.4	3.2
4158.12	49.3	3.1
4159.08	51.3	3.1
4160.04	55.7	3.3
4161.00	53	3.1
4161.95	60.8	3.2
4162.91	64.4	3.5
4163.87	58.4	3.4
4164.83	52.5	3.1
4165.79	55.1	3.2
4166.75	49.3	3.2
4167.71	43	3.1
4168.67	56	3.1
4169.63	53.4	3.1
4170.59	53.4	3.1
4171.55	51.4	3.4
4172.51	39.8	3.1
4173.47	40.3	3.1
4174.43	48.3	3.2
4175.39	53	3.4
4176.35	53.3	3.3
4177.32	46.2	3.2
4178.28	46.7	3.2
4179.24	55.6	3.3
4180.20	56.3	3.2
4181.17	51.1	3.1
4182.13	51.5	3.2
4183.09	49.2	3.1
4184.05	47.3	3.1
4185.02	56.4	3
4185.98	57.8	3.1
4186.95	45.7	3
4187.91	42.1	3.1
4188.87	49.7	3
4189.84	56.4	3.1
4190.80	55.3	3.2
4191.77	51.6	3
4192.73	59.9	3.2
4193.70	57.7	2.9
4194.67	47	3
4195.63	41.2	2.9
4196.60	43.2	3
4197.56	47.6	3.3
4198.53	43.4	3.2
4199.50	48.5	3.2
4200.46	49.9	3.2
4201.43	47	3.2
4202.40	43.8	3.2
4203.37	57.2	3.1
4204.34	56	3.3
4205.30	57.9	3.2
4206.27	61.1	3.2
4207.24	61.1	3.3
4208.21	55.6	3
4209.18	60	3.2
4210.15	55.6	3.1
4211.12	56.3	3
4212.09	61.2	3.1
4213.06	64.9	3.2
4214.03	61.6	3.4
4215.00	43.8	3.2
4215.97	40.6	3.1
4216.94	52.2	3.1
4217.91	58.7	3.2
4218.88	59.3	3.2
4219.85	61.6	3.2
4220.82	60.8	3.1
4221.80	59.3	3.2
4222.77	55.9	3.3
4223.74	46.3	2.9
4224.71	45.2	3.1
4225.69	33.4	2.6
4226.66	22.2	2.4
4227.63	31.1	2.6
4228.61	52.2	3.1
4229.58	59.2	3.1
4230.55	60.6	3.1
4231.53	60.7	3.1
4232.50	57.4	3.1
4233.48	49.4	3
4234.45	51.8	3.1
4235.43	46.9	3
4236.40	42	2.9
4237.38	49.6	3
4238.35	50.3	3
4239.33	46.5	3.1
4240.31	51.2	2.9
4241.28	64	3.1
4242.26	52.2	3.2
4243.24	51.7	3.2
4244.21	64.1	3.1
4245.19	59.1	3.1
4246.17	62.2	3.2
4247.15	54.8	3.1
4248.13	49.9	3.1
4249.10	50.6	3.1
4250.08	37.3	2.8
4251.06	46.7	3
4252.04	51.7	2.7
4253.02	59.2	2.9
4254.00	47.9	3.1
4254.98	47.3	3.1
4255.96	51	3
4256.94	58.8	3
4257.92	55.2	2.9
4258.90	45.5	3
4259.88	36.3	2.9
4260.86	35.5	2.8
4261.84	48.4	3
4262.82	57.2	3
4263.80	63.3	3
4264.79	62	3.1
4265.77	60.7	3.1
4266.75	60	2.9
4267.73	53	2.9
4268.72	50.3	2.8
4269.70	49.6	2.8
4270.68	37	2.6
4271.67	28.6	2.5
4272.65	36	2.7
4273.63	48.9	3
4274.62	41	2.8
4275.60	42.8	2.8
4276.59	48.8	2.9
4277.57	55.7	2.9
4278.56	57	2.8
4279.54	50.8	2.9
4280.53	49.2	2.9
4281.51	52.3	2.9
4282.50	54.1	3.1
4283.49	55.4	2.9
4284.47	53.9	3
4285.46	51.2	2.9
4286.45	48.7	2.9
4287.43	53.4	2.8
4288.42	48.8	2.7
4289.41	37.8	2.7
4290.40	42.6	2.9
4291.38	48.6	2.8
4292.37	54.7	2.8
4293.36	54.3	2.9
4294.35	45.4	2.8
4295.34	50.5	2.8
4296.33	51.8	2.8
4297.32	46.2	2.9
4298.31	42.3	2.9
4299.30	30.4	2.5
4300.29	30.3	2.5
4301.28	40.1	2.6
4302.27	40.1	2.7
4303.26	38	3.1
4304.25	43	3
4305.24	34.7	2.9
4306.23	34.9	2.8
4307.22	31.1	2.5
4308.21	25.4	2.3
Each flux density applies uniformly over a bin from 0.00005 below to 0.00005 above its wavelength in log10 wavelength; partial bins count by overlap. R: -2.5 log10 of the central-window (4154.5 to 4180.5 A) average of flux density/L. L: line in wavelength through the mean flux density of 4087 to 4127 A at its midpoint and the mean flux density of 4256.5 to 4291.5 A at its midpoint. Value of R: 0.06 mag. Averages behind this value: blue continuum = 56.5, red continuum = 49.4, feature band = 51.1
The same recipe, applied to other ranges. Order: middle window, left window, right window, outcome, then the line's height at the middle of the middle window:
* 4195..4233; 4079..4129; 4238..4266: 0.02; 53.3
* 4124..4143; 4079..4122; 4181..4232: 0.05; 54.9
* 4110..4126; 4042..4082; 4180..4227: -0.16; 49.3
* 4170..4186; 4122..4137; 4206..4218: 0.09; 54.5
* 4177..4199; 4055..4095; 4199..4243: 0.04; 52.1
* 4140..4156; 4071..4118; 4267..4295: 0.05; 52.8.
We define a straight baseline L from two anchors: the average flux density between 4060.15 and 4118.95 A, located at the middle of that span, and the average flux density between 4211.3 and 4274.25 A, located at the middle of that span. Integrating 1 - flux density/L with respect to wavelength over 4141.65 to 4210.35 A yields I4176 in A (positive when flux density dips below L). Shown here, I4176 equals 0.8 A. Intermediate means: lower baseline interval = 52.8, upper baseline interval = 51.1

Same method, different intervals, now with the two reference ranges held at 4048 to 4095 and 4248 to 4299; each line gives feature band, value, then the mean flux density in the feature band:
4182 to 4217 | -1.6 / 52.4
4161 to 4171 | -0.8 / 54.6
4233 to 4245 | -0.5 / 51.8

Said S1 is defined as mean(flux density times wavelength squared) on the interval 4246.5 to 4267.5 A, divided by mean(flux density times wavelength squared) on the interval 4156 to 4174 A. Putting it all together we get 1.05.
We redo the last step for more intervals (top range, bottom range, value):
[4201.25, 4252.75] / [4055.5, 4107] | 1.11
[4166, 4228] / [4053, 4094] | 1.07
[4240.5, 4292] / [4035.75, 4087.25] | 1.14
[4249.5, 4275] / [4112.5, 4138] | 0.96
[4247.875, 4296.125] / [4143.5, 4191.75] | 1.02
